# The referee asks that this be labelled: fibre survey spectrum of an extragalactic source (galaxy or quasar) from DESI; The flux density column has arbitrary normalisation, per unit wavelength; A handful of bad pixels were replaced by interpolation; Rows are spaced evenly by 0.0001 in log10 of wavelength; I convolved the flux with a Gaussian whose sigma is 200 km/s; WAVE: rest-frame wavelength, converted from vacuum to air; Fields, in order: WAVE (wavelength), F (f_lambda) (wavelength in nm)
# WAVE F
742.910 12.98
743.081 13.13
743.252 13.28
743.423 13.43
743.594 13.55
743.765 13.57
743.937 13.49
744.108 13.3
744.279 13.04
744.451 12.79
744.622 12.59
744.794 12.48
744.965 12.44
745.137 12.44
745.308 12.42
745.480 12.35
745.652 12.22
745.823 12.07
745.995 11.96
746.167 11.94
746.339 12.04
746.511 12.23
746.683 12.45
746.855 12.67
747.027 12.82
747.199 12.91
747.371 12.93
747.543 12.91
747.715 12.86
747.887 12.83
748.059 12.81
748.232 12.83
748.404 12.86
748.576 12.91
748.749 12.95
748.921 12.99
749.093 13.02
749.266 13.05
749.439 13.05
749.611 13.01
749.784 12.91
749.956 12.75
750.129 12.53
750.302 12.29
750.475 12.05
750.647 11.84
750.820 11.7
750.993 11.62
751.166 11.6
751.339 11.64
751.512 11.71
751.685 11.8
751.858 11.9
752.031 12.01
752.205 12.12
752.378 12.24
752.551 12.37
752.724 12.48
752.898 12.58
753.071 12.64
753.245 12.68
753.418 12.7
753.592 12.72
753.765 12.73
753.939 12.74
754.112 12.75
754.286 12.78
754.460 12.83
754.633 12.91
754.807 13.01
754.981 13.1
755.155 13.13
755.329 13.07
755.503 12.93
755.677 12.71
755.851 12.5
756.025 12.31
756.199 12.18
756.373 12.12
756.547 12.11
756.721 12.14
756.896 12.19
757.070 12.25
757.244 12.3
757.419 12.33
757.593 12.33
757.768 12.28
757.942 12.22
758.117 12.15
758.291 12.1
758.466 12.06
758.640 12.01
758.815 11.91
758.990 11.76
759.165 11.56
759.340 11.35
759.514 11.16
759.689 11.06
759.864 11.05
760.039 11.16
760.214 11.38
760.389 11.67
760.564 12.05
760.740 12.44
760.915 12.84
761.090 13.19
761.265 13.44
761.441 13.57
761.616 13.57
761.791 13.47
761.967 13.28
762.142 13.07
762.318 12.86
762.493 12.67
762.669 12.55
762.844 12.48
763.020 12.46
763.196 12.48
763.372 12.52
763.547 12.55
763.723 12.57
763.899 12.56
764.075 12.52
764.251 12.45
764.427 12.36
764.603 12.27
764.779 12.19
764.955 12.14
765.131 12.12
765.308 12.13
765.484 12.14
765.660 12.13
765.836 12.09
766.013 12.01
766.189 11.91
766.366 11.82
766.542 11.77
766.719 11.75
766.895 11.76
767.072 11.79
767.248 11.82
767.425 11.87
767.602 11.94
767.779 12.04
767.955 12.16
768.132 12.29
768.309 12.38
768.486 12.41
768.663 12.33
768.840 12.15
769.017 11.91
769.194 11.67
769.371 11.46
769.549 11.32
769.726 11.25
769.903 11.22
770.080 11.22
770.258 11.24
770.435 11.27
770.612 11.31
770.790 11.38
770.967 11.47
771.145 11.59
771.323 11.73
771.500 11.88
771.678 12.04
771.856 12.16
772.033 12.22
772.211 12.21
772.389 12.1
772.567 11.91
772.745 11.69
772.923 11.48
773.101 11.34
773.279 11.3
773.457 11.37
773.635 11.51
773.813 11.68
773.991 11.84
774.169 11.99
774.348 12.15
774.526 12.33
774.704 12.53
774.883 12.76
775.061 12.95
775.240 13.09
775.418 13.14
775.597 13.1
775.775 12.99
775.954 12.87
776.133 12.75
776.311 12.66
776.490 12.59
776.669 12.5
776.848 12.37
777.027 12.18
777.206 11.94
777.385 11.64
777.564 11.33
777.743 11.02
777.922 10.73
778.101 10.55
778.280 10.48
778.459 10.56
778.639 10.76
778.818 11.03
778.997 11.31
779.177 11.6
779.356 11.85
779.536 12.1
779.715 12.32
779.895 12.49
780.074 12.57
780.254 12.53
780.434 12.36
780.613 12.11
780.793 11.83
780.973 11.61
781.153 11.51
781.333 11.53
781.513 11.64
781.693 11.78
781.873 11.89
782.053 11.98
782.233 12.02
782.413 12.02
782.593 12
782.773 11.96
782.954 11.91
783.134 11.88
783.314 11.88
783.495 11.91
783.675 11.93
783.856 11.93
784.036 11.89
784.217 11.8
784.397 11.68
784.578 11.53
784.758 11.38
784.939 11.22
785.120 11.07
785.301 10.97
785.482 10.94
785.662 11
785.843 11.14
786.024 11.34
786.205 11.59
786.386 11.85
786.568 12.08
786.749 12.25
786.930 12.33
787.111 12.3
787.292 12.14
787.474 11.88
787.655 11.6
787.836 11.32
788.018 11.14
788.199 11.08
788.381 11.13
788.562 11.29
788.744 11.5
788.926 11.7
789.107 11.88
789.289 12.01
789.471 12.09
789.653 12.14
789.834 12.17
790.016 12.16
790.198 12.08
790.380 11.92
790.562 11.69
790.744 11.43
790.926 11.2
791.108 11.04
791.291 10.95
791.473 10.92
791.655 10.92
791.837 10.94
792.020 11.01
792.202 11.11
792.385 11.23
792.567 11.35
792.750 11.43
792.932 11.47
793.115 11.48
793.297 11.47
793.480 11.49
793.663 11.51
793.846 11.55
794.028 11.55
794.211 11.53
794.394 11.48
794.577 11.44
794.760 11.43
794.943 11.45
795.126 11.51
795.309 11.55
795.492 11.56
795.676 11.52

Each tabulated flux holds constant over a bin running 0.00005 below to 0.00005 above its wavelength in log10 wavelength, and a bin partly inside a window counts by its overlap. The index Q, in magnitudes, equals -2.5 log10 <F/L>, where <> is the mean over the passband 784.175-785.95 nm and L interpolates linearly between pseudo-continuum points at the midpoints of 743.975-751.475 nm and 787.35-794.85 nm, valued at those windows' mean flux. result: 0.03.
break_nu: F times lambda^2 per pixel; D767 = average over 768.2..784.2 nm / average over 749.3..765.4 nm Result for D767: 1.01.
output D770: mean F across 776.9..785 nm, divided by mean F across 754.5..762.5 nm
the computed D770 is 0.95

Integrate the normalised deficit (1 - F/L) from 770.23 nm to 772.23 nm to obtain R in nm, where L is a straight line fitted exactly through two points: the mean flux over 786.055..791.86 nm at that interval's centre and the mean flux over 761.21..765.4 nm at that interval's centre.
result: 0.11 nm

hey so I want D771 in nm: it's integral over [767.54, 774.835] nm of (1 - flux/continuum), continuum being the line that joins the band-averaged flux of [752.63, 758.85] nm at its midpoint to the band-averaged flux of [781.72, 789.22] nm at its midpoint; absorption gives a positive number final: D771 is 0.165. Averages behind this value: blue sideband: 12.5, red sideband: 11.7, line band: 11.8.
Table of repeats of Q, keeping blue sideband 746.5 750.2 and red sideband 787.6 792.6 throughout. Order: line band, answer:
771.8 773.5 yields 0.02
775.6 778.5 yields 0.00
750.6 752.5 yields 0.08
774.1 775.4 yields -0.05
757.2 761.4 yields 0.04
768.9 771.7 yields 0.06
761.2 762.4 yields -0.08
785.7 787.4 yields -0.03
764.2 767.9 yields 0.02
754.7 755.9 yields -0.03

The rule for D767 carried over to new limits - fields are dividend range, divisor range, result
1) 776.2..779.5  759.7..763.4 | 0.96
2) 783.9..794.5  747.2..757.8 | 1.01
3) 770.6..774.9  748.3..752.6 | 1.02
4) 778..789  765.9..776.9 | 1.00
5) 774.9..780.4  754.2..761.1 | 1.04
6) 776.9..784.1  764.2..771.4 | 1.02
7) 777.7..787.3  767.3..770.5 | 1.03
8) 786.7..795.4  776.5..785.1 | 1.01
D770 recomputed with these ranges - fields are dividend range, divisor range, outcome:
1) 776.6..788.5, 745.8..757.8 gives 0.93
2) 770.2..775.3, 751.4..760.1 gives 0.97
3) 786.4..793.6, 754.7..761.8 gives 0.94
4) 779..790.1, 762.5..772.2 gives 0.98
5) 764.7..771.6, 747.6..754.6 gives 0.95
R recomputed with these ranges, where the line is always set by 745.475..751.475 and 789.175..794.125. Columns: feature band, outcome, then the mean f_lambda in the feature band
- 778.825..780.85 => -0.050 nm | 12.1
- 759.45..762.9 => -0.072 nm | 12.5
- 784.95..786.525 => 0.050 nm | 11.3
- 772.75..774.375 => 0.041 nm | 11.6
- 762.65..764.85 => -0.057 nm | 12.5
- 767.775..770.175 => 0.037 nm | 11.8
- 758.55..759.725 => 0.066 nm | 11.6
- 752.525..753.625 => -0.019 nm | 12.6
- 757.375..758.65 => 0.009 nm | 12.2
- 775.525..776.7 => -0.093 nm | 12.8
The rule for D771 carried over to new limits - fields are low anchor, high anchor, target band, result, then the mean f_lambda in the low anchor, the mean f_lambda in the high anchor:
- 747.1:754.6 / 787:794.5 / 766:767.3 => 0.03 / 12.5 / 11.5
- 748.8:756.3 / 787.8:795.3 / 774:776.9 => -0.18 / 12.5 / 11.5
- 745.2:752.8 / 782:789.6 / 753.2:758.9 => -0.10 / 12.4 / 11.7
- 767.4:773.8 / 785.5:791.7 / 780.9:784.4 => -0.05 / 11.7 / 11.6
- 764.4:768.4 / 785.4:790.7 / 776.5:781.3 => 0.07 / 12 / 11.7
